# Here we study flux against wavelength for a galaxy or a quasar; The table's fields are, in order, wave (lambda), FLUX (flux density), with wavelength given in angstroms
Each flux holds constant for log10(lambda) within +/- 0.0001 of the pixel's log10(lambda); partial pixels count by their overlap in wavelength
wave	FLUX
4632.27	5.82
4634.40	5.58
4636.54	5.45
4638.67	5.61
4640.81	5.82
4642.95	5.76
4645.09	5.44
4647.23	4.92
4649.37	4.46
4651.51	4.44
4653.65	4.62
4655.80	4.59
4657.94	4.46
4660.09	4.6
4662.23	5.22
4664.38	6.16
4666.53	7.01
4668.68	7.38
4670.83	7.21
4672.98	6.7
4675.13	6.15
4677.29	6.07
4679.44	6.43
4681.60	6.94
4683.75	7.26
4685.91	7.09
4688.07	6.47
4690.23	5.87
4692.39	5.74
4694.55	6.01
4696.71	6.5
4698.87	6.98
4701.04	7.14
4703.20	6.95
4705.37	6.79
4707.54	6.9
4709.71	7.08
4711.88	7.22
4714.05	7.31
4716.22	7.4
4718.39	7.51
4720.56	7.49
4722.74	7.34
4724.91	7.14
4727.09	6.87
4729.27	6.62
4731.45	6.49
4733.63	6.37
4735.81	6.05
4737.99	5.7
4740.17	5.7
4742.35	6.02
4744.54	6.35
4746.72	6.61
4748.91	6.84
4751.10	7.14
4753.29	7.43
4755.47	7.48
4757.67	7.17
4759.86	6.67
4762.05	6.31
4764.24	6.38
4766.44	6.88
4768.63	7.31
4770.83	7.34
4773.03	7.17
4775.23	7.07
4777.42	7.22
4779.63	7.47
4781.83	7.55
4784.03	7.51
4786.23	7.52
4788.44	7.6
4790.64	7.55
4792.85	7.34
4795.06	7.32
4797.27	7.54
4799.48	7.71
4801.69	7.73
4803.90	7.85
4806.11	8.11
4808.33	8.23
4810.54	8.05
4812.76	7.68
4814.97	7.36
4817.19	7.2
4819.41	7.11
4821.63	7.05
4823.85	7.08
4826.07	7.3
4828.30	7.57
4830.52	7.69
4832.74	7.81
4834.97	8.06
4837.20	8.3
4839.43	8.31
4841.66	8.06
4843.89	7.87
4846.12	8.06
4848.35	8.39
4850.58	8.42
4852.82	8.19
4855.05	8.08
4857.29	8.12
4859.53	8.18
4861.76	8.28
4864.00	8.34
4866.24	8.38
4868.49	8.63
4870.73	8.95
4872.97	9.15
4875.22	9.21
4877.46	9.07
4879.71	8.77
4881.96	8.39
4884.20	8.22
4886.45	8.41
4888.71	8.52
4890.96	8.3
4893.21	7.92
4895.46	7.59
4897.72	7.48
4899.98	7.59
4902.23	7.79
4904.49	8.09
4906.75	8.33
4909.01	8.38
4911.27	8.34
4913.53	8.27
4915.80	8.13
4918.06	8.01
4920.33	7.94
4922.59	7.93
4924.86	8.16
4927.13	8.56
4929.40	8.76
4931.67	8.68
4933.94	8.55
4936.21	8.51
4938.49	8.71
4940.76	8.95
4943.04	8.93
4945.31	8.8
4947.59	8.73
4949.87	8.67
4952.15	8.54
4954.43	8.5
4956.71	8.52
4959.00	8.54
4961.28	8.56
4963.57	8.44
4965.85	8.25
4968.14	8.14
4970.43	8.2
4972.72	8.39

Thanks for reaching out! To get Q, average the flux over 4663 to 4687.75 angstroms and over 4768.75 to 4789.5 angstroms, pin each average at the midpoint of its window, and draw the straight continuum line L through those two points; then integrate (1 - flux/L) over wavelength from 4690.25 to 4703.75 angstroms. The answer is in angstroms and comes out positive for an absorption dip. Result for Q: 0.8 angstroms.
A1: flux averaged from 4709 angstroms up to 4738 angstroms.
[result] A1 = 6.94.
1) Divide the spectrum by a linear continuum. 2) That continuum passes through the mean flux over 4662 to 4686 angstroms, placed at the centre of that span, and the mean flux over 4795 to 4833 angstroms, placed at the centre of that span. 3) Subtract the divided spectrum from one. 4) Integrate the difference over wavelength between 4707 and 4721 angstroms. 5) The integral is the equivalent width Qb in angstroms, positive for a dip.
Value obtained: -0.7 angstroms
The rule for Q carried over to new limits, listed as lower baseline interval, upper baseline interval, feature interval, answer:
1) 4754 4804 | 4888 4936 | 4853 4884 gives -2.7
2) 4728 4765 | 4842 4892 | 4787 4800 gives -0.4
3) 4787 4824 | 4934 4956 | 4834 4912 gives -1.7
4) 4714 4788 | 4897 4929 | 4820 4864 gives -2.1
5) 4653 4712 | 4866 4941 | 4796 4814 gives -0.9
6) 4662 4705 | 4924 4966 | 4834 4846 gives -0.5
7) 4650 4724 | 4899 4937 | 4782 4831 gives -1.2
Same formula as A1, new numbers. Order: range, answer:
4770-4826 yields 7.49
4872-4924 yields 8.25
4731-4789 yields 6.86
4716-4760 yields 6.77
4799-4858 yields 7.83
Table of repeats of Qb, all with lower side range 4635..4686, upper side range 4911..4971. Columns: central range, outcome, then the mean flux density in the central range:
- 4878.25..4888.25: -0.7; 8.47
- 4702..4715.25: -1.7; 7.05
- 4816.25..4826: 0.3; 7.13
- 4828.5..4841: -0.9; 8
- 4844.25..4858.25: -1.1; 8.19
